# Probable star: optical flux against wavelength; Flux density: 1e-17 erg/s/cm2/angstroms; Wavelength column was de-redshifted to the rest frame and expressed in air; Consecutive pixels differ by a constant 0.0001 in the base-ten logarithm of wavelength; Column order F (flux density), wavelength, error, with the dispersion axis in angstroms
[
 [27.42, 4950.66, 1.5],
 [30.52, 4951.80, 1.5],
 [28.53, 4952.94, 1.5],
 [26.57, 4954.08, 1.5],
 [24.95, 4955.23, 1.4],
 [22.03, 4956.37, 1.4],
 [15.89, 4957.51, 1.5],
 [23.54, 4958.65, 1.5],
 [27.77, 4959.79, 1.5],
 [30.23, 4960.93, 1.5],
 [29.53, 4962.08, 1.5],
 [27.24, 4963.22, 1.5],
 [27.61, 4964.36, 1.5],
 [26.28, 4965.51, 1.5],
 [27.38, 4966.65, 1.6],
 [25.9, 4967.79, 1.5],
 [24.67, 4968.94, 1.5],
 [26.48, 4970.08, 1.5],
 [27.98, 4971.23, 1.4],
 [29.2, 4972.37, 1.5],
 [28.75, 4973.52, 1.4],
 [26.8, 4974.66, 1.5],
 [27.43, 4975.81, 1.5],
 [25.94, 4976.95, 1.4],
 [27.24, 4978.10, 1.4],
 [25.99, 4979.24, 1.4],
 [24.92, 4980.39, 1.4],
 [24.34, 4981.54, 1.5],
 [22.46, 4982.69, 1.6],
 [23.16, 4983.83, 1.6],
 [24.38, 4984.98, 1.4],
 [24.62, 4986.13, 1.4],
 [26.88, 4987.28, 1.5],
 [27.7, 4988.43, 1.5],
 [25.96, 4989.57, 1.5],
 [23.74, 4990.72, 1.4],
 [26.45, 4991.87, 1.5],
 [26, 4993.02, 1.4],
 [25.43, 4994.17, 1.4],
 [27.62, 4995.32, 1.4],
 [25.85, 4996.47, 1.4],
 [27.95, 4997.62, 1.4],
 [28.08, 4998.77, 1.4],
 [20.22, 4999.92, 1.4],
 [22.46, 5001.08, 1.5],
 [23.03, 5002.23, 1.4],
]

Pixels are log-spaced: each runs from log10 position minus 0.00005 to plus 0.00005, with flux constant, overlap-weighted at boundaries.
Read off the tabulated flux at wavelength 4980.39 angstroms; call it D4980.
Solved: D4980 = 24.92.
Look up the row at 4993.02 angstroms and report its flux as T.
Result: 26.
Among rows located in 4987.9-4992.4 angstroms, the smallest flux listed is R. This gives 23.74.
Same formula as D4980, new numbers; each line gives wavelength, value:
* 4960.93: 30.23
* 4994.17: 25.43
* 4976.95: 25.94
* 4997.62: 27.95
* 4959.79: 27.77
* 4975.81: 27.43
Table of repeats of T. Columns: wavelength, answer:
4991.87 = 26.45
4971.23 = 27.98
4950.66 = 27.42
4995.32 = 27.62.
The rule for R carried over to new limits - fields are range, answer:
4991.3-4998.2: 25.43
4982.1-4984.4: 22.46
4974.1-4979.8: 25.94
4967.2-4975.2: 24.67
